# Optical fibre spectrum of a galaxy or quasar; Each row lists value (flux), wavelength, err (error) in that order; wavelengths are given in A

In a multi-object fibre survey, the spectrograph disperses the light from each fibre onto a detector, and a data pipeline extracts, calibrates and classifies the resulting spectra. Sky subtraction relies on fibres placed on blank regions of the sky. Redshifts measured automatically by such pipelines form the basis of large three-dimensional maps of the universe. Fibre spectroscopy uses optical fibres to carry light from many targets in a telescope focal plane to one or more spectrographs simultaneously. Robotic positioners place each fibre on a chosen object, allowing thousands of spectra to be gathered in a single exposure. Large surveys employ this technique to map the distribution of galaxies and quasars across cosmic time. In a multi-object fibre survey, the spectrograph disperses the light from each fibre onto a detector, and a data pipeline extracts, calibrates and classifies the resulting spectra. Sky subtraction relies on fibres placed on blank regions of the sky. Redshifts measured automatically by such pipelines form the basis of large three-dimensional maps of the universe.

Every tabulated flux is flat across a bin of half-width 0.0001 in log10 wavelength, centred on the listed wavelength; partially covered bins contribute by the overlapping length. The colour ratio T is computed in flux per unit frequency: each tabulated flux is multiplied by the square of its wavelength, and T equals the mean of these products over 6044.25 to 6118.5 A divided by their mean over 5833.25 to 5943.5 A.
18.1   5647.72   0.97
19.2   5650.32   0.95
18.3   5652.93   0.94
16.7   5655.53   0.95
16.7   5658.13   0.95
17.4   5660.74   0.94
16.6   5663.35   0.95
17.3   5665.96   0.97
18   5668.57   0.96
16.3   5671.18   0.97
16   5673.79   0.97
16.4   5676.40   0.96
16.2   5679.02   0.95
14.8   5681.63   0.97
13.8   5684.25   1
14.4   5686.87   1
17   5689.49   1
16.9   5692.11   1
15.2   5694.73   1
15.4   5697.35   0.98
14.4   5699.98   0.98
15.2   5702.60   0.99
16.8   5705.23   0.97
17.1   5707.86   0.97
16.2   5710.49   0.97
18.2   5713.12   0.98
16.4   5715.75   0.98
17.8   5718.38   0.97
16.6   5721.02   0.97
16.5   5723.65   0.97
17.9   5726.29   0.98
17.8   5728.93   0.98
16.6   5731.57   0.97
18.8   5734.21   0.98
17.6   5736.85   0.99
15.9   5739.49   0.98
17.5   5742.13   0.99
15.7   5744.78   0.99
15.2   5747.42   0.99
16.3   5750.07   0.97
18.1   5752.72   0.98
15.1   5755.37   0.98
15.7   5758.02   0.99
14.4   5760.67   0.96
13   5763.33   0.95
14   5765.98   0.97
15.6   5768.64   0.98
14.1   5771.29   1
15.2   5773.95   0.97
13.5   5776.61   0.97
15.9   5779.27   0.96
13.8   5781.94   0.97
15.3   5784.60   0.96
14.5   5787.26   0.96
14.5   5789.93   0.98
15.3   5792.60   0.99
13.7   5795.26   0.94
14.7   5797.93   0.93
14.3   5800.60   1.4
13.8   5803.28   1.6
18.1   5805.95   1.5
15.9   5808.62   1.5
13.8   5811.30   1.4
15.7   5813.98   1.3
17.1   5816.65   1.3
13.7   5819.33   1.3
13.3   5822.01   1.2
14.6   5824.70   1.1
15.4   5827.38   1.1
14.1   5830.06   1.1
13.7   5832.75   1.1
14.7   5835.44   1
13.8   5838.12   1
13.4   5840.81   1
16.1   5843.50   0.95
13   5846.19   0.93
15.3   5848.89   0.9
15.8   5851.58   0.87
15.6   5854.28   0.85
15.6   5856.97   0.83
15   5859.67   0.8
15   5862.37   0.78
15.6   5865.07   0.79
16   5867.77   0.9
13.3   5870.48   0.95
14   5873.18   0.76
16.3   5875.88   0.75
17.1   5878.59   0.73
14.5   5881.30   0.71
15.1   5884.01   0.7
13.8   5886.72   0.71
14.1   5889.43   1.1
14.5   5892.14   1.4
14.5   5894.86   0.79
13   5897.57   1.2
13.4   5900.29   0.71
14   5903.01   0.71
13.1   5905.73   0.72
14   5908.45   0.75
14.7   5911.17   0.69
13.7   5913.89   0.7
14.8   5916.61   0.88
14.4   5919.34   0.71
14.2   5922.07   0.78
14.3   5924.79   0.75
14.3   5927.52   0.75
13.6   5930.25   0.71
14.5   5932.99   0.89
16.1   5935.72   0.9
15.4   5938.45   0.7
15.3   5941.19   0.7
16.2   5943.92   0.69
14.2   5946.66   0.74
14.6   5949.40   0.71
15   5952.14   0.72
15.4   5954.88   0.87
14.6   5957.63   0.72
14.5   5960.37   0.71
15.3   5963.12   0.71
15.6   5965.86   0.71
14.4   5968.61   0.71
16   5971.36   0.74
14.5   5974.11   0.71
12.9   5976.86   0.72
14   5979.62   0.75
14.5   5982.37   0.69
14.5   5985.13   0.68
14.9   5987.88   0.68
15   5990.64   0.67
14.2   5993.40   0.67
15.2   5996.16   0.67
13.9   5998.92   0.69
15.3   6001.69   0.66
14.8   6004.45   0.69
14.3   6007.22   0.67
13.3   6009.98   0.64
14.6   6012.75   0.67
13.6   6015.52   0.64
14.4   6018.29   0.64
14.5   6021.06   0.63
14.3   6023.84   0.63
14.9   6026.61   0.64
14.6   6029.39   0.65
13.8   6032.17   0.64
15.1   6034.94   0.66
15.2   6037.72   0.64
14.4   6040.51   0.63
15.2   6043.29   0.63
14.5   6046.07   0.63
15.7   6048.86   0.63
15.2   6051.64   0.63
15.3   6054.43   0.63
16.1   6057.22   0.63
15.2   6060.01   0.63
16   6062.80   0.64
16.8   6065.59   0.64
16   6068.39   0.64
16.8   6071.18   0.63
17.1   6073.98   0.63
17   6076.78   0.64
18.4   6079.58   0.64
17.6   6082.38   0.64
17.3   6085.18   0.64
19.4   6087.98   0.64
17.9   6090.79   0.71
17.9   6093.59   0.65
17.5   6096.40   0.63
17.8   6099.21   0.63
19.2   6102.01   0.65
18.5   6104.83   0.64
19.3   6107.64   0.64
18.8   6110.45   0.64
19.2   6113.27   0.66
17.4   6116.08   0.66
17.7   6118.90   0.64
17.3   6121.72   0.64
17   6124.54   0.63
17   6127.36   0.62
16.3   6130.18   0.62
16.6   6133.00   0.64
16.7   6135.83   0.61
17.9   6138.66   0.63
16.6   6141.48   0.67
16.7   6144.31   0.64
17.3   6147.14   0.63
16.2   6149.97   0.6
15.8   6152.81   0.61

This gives 1.3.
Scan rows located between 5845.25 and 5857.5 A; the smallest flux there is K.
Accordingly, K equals 13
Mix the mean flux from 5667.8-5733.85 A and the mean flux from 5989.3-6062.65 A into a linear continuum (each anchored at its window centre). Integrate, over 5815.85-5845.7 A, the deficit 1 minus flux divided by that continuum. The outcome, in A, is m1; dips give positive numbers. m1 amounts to 2.38 A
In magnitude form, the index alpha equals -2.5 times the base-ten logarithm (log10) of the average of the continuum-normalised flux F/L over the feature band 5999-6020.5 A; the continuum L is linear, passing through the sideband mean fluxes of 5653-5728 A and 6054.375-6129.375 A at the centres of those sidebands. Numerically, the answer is 0.20 mag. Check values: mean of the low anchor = 16.4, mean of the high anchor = 17.5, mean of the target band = 14.3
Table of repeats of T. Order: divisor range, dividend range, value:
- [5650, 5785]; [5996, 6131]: 1.13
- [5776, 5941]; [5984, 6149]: 1.19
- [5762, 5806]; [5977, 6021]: 1.06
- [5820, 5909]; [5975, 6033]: 1.03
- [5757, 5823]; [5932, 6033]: 1.06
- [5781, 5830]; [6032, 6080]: 1.16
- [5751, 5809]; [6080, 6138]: 1.33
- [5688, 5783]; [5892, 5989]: 0.97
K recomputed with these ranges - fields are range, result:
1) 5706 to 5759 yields 15.1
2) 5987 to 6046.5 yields 13.3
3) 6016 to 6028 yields 14.3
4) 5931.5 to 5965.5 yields 14.2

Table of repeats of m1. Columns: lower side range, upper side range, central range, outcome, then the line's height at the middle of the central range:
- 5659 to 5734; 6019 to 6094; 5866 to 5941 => 7.8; 16.2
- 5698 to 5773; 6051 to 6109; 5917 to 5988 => 9.0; 16.9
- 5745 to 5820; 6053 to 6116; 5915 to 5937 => 2.3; 16.2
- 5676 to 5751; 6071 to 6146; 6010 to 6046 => 6.0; 17.4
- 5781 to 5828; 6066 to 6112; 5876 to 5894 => 0.9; 15.7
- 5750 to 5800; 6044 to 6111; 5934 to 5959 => 1.4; 16.1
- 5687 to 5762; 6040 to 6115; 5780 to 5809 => 3.0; 16.6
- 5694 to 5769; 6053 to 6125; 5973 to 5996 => 3.7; 17.1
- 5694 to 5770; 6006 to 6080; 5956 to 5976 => 0.7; 15.5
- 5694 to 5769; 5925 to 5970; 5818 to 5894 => 3.7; 15.5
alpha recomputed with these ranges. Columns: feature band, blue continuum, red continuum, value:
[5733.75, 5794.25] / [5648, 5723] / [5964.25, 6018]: 0.04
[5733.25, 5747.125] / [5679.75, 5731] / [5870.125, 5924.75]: -0.07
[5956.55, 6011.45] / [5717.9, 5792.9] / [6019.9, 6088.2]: 0.09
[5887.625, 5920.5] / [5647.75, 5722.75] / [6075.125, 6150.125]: 0.22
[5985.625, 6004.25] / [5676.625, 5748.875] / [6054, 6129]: 0.17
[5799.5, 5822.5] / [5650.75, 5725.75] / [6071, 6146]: 0.11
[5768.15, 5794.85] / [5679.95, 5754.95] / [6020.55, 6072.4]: 0.10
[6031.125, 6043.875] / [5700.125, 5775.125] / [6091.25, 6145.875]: 0.18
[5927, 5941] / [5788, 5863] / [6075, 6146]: 0.08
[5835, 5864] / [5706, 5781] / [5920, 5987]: 0.04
